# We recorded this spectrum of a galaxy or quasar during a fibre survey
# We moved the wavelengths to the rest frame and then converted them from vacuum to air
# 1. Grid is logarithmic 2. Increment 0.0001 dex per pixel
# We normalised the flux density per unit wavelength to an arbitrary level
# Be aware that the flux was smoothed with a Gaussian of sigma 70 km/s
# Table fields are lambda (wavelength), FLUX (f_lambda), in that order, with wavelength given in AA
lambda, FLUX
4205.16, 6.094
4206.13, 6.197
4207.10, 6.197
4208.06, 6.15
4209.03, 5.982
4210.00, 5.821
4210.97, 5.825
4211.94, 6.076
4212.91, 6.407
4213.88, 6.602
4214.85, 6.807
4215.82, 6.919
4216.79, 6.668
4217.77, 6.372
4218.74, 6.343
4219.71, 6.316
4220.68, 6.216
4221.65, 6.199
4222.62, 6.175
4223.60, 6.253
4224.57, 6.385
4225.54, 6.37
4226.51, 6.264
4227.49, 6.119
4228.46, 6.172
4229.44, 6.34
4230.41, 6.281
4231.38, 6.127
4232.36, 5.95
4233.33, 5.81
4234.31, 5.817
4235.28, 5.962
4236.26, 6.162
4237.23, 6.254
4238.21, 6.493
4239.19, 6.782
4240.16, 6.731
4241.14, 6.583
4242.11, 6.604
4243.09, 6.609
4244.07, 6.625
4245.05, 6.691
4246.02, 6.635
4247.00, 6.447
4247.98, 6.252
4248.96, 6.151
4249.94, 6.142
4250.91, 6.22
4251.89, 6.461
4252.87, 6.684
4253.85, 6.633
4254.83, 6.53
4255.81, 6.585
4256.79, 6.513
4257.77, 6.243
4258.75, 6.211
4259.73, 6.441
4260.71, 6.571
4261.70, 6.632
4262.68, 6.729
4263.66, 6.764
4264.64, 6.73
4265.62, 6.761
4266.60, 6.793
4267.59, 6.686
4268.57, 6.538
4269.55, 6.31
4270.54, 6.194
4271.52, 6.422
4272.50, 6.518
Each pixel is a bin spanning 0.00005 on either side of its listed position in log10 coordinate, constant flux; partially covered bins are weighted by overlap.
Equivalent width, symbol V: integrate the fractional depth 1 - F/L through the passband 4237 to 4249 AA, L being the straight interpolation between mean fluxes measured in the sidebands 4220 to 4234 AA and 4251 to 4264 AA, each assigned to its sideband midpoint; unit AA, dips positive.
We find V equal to -0.3 AA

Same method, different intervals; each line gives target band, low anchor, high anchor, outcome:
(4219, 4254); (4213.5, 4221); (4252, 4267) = 1.2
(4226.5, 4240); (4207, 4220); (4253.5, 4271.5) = 0.5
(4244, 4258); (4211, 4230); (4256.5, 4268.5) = 0.2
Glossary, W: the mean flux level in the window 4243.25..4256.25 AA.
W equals 6.47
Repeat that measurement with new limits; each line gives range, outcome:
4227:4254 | 6.34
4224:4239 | 6.18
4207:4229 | 6.29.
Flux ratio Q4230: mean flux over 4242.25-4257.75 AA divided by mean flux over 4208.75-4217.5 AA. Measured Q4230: 1.0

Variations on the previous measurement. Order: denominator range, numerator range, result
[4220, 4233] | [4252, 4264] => 1.05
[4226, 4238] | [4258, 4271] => 1.07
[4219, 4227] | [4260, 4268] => 1.07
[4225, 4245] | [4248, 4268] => 1.03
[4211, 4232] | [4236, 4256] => 1.02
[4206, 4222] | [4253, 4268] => 1.04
